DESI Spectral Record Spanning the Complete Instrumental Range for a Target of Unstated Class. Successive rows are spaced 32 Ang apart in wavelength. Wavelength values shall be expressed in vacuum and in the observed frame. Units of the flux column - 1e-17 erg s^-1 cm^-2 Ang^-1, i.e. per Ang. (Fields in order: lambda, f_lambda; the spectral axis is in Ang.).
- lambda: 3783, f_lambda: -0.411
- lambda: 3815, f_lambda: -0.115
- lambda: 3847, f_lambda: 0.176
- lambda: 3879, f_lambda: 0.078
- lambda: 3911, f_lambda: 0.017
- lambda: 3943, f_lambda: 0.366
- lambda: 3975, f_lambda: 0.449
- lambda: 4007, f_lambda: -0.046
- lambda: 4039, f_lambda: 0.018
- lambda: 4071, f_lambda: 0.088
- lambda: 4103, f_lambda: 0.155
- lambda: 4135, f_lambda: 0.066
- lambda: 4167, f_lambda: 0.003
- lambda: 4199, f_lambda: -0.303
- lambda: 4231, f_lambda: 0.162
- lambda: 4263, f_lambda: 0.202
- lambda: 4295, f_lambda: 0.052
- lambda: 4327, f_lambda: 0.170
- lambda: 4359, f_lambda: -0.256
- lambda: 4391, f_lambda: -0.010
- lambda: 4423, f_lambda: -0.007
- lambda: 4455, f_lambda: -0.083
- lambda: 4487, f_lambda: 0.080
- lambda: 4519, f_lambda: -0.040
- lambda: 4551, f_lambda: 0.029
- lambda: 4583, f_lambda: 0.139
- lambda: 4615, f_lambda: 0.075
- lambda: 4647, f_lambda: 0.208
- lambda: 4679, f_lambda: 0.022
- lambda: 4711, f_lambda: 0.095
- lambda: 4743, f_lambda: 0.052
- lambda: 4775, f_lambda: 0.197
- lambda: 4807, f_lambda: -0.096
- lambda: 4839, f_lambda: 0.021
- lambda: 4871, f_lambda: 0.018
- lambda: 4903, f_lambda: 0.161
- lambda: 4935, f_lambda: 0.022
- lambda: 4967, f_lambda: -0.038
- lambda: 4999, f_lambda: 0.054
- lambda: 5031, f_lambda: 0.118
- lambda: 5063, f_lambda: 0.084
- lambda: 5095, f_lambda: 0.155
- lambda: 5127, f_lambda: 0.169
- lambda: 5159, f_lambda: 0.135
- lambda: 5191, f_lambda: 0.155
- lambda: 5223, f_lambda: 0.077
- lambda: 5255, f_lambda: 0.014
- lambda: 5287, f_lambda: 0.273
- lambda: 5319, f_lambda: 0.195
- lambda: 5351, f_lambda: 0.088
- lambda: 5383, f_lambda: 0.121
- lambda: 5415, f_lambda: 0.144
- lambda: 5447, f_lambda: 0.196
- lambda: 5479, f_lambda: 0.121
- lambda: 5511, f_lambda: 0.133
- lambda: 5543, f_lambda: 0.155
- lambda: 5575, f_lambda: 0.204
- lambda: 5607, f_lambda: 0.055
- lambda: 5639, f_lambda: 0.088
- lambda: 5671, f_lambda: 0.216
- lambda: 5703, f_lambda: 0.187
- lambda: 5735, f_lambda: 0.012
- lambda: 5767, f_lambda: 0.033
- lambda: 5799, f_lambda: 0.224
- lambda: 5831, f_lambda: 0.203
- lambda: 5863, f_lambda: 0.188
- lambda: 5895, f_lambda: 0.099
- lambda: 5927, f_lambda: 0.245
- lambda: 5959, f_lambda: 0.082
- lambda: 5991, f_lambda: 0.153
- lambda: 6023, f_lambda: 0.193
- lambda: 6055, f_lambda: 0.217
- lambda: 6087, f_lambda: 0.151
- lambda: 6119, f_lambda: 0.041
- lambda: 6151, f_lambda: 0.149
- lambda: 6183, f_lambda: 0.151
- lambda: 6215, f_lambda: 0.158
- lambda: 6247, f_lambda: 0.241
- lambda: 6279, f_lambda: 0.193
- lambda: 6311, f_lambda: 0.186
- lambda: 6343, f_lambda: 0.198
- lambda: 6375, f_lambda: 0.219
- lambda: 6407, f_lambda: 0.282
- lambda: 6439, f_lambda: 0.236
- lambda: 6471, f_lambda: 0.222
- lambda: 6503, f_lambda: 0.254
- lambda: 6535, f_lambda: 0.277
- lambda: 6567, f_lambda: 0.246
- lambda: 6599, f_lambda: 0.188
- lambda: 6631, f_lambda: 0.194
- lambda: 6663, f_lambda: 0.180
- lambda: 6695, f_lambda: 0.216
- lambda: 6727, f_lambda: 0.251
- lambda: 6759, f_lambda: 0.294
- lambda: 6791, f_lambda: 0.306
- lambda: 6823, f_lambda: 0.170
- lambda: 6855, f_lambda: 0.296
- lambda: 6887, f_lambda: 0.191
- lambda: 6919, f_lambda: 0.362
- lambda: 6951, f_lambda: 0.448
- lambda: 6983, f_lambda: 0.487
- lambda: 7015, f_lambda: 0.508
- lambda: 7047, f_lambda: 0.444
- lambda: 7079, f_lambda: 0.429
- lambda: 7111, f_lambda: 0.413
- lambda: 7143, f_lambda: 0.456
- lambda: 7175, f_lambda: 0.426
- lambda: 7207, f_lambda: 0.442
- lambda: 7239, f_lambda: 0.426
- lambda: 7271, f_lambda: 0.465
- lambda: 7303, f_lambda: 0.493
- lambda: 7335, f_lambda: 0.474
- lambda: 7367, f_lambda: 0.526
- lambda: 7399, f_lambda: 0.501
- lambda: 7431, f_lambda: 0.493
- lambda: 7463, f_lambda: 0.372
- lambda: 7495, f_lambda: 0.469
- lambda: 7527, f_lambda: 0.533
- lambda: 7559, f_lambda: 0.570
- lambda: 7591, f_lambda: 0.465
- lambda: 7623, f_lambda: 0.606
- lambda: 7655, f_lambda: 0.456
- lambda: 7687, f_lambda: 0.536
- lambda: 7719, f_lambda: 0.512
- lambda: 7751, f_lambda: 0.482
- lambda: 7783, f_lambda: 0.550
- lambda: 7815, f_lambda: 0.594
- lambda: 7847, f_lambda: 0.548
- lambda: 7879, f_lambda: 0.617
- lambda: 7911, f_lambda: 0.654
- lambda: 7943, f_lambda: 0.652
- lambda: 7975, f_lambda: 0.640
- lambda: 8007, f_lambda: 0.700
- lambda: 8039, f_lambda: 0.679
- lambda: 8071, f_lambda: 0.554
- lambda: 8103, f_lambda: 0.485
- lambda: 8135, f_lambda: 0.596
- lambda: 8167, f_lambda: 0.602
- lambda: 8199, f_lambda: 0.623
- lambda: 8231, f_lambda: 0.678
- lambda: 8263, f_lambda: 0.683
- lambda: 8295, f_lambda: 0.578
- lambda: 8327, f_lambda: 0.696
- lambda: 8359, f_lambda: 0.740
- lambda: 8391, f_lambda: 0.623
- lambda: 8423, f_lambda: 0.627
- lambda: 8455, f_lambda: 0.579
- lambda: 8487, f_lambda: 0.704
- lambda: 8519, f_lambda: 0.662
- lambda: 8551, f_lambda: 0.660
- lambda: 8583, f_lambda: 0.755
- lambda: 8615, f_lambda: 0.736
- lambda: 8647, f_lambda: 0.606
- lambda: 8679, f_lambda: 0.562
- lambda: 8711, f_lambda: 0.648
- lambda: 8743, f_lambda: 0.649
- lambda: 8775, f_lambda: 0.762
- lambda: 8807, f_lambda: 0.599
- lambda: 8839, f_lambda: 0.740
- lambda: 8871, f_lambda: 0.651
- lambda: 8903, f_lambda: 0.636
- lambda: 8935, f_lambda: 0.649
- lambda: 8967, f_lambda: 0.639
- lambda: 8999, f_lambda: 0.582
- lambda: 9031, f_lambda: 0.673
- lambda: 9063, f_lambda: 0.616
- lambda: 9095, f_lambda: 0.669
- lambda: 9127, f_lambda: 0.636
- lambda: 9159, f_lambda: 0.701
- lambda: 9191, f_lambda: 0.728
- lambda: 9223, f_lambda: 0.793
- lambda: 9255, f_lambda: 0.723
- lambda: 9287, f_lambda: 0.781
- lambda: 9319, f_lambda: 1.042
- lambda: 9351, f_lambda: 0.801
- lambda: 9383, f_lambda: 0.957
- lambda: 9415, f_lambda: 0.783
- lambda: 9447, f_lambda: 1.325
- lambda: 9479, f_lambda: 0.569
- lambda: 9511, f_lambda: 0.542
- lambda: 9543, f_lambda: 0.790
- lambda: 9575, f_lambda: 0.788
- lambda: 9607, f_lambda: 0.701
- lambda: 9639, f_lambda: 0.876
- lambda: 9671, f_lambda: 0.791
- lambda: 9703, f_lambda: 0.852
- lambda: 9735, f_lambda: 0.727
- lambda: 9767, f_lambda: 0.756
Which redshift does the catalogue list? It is 0.735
